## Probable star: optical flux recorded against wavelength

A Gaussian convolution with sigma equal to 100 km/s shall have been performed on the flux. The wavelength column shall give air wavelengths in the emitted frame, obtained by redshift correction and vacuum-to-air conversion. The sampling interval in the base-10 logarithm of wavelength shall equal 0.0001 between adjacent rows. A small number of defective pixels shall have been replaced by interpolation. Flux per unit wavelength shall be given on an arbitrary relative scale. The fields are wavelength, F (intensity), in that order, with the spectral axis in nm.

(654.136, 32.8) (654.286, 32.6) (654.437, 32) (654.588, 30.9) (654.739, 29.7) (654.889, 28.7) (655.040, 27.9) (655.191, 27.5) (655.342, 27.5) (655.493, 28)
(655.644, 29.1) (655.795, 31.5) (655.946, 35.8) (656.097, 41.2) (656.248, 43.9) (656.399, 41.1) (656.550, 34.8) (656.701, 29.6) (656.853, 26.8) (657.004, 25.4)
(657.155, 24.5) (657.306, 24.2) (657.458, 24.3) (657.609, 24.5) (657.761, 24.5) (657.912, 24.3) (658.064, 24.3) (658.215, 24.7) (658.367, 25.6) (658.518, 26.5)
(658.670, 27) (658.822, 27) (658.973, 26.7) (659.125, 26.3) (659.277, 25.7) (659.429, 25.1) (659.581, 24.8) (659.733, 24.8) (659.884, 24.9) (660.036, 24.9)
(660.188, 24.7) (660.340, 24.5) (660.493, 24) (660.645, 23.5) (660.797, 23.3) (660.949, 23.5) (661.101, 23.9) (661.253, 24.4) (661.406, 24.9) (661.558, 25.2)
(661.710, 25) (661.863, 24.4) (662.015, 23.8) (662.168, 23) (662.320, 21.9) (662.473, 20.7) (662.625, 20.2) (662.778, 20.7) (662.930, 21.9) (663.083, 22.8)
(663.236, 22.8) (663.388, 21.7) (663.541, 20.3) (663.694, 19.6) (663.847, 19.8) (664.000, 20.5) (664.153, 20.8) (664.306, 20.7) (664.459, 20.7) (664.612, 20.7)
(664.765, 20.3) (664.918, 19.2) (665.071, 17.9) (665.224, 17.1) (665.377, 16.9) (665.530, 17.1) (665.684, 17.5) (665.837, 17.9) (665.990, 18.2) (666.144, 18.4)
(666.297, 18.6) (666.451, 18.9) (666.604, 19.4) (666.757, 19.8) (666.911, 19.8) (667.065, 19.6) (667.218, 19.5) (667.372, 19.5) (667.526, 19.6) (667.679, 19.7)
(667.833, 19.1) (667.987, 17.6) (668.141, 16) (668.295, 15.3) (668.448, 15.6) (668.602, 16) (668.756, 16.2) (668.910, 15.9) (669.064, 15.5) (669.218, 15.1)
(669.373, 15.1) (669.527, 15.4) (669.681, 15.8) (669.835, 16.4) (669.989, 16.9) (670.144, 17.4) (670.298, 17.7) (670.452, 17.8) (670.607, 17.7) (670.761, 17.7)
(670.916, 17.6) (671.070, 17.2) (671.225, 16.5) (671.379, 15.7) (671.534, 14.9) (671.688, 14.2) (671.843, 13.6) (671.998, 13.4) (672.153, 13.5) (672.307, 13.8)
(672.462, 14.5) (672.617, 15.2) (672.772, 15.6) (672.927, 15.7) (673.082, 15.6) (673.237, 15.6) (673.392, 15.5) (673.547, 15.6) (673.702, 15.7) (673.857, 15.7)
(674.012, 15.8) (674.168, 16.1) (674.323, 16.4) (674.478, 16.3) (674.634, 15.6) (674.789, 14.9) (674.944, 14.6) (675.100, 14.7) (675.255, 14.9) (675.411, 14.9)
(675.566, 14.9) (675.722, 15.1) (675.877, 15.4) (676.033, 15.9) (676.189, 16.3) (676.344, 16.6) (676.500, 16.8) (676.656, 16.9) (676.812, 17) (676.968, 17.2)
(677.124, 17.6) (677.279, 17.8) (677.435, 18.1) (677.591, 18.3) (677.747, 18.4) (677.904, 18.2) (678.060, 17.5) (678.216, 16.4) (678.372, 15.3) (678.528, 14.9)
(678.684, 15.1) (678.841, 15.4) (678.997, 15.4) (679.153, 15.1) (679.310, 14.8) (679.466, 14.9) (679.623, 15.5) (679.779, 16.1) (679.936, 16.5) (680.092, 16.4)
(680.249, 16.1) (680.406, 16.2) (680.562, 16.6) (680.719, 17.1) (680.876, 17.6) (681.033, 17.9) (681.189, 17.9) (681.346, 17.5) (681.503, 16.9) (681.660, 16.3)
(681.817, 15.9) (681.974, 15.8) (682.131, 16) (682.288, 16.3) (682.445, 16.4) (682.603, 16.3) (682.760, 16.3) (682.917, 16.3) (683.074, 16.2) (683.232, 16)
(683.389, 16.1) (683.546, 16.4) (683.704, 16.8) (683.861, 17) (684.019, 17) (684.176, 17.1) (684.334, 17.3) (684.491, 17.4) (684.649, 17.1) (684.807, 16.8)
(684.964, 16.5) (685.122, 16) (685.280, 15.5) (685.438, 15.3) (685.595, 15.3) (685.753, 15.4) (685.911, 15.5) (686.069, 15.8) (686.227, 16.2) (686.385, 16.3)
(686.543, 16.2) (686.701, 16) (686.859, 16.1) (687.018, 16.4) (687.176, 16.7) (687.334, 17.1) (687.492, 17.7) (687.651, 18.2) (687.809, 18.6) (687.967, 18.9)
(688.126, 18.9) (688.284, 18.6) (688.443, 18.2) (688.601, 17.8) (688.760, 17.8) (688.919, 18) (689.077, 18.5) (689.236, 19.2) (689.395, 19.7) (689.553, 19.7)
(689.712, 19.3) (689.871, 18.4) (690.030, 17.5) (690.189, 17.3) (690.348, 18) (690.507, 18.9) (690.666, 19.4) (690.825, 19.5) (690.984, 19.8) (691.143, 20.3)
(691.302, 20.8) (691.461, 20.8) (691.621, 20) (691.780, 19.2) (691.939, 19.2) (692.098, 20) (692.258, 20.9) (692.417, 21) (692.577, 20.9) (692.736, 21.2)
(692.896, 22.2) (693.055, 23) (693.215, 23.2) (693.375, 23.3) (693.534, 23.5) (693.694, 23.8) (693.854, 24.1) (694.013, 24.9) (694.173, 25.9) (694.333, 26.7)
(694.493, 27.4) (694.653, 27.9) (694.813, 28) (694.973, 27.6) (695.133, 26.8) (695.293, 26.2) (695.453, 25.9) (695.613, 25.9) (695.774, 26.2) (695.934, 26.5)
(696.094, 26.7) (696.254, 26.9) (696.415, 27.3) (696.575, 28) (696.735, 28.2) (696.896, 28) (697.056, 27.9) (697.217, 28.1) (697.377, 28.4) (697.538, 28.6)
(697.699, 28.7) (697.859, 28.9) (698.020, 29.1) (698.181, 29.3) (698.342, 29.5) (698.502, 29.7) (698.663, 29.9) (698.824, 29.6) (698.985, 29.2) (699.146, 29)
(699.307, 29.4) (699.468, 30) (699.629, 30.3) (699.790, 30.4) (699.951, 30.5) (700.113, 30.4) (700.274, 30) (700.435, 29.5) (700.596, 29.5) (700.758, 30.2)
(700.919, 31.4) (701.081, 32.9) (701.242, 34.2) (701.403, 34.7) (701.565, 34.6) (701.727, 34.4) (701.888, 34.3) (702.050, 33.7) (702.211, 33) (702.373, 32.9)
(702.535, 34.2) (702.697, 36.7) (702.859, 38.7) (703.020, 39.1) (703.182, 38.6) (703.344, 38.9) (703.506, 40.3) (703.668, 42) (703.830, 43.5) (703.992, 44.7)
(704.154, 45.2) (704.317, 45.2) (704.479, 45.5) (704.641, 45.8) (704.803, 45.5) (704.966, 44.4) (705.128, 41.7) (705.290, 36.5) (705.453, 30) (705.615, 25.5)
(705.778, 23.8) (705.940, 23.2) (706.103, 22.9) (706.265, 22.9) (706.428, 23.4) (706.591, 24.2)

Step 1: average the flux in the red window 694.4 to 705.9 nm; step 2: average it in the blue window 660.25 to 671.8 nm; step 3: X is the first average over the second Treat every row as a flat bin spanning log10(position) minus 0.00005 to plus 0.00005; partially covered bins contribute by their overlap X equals 1.7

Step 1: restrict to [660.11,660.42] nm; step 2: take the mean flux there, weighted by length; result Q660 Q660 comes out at 24.5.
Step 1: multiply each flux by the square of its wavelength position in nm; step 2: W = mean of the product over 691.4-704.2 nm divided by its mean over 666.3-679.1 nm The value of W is 1.9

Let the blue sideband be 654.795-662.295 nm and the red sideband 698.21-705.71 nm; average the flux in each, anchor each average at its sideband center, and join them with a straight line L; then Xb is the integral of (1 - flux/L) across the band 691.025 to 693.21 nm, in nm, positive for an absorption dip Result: 0.82 nm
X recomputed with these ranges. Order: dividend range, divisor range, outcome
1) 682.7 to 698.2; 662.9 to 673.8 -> 1.19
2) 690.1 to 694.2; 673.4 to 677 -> 1.34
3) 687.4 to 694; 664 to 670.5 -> 1.11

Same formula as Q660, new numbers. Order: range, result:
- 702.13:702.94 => 35.1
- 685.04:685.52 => 15.6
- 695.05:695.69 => 26.2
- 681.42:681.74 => 16.6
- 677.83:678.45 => 16.9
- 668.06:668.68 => 15.8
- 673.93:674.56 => 16.1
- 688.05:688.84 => 18.2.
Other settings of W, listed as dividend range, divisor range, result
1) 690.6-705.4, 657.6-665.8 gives 1.47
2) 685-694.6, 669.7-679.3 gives 1.27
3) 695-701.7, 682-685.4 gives 1.85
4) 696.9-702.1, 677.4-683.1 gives 1.96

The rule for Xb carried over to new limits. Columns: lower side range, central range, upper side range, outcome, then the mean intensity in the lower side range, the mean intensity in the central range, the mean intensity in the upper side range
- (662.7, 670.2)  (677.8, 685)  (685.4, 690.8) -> 0.59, 18.5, 16.4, 17.6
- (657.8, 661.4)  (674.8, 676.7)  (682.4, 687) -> 0.38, 25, 15.5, 16.3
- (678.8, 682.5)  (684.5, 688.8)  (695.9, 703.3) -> 0.84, 16.3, 16.8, 31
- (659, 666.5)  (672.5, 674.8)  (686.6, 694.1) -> 0.58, 21.8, 15.7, 19.6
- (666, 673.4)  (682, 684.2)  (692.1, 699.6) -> 0.54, 16.7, 16.4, 26.6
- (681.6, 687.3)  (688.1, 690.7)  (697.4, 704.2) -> 0.35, 16.3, 18.5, 33.2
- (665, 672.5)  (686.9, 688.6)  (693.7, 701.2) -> 0.46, 17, 17.9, 28.4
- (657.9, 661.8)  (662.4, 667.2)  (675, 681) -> 0.62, 25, 19.7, 16.3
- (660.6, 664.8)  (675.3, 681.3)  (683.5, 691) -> 0.86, 22.2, 16.4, 17.4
